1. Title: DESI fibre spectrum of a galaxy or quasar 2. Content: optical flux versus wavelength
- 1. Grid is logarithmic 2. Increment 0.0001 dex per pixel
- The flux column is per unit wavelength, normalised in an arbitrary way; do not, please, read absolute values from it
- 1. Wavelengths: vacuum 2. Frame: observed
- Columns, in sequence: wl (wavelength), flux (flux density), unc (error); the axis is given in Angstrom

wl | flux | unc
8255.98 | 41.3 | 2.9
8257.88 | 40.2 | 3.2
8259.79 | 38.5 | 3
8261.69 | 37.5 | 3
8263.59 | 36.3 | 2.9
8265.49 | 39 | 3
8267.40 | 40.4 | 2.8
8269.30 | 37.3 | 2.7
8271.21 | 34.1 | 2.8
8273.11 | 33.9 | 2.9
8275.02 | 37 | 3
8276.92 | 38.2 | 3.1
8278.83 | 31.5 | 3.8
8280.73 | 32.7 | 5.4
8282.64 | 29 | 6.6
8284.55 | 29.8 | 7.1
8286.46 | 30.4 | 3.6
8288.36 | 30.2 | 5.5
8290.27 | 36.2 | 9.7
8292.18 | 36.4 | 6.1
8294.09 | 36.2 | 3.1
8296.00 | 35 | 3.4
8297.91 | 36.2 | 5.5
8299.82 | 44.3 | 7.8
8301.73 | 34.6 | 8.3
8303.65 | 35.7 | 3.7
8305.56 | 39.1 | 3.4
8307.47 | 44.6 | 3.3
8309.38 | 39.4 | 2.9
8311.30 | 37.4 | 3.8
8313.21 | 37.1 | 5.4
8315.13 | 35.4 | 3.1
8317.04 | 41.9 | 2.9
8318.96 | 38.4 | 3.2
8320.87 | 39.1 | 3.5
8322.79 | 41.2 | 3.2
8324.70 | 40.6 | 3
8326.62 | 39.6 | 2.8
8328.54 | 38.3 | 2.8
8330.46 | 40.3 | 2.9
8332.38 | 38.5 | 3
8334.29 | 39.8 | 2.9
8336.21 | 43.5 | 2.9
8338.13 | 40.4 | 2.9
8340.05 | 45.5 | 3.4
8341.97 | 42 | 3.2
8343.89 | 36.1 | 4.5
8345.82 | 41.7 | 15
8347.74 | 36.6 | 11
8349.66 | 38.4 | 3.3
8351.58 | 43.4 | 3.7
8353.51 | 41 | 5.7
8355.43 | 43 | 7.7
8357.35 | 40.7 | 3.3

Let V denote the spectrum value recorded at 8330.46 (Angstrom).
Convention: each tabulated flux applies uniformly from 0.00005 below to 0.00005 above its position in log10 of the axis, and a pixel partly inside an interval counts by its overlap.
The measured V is 40.3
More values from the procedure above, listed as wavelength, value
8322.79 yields 41.2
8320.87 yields 39.1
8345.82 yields 41.7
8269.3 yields 37.3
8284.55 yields 29.8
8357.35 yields 40.7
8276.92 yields 38.2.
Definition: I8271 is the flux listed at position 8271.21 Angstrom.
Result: 34.1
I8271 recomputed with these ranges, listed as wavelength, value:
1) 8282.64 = 29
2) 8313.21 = 37.1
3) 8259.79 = 38.5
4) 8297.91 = 36.2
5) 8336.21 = 43.5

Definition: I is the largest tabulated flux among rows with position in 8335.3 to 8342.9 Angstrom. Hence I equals 45.5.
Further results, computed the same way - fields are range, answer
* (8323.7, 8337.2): 43.5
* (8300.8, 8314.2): 44.6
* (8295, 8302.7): 44.3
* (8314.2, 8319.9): 41.9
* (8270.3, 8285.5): 38.2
